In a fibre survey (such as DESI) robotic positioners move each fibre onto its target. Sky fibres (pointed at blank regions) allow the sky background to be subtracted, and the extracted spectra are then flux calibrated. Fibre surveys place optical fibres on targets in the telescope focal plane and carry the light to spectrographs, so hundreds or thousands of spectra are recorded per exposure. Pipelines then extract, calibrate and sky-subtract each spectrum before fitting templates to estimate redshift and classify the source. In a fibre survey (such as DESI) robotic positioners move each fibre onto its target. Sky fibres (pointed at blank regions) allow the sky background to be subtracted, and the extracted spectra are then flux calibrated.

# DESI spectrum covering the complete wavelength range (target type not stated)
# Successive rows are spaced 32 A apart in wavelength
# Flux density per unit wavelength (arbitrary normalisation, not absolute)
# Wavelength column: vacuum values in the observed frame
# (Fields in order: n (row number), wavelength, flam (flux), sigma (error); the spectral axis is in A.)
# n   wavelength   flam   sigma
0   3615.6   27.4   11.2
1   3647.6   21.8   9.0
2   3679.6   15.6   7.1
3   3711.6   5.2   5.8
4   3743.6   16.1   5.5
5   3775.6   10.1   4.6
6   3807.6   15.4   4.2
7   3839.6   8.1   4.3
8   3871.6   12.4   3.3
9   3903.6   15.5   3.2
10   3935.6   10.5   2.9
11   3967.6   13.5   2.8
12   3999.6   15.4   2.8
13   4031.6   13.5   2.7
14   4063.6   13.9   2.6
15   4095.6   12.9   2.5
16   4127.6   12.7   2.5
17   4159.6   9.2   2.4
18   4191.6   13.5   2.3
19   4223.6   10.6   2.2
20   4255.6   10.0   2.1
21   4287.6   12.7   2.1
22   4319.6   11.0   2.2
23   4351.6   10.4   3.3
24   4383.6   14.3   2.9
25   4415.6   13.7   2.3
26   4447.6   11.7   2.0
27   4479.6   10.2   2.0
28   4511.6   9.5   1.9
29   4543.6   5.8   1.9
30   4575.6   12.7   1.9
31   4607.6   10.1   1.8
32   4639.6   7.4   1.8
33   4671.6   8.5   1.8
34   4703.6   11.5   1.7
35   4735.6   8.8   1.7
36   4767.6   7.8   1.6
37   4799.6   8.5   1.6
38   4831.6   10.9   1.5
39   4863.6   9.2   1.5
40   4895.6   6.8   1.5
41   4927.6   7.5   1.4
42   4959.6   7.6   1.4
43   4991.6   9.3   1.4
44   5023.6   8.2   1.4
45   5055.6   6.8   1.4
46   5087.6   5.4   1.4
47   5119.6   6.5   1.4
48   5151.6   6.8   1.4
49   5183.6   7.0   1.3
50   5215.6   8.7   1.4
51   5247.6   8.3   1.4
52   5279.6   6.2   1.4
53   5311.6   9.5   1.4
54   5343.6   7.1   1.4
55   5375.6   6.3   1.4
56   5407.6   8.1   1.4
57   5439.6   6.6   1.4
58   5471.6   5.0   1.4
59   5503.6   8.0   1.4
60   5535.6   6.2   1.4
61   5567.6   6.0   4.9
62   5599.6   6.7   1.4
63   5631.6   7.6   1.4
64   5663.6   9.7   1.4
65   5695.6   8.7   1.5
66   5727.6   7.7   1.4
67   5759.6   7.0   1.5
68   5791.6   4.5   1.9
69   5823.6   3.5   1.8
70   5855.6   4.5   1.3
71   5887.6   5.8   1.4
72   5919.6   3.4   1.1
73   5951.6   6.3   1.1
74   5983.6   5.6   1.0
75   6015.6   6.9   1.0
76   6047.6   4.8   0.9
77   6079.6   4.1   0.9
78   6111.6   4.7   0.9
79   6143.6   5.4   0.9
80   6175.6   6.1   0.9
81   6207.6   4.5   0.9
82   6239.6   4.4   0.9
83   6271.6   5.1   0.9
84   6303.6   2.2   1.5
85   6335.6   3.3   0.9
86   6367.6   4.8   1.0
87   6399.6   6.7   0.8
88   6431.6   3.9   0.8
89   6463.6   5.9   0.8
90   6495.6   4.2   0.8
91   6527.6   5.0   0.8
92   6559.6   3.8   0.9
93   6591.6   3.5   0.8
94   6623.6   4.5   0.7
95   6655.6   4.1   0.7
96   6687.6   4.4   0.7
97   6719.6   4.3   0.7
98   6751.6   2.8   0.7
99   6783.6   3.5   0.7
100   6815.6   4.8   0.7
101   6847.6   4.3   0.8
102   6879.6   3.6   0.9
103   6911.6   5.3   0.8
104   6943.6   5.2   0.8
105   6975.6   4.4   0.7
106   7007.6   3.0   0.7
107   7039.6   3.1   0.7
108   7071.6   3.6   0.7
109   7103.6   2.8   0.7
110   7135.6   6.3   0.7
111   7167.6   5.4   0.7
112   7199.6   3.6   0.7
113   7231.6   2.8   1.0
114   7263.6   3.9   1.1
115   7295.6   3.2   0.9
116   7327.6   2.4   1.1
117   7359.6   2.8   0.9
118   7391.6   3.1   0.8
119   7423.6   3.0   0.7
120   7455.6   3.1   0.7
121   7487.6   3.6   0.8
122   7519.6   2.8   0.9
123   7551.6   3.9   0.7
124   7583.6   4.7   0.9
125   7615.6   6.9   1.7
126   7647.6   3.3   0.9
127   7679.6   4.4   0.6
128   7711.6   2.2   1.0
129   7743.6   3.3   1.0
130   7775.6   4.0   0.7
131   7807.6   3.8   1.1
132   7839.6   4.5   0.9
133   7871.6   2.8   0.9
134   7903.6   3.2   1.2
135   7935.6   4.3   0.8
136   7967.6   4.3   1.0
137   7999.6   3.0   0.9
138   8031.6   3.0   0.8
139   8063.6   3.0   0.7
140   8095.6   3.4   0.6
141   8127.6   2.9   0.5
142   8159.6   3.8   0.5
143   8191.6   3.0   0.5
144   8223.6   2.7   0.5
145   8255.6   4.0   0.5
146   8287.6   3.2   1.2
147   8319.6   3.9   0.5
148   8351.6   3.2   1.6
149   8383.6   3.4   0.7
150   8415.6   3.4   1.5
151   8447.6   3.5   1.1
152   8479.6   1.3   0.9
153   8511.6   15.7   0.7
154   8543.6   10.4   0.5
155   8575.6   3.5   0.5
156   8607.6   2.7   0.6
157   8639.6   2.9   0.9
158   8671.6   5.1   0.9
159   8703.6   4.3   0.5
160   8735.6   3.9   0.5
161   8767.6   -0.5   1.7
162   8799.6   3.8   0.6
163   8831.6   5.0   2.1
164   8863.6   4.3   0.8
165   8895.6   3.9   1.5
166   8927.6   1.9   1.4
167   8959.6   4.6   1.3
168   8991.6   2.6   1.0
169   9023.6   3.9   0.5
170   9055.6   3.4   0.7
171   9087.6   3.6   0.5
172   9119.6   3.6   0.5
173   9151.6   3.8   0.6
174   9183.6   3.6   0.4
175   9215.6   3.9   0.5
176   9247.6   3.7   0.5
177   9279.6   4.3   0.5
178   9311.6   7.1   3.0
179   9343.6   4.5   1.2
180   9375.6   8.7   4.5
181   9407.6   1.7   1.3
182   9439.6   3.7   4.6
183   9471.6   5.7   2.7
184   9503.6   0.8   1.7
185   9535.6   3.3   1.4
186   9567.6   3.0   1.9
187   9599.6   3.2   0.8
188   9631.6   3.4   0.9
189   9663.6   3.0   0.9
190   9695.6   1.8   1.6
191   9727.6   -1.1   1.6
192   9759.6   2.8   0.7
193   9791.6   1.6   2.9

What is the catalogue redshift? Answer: 1.29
